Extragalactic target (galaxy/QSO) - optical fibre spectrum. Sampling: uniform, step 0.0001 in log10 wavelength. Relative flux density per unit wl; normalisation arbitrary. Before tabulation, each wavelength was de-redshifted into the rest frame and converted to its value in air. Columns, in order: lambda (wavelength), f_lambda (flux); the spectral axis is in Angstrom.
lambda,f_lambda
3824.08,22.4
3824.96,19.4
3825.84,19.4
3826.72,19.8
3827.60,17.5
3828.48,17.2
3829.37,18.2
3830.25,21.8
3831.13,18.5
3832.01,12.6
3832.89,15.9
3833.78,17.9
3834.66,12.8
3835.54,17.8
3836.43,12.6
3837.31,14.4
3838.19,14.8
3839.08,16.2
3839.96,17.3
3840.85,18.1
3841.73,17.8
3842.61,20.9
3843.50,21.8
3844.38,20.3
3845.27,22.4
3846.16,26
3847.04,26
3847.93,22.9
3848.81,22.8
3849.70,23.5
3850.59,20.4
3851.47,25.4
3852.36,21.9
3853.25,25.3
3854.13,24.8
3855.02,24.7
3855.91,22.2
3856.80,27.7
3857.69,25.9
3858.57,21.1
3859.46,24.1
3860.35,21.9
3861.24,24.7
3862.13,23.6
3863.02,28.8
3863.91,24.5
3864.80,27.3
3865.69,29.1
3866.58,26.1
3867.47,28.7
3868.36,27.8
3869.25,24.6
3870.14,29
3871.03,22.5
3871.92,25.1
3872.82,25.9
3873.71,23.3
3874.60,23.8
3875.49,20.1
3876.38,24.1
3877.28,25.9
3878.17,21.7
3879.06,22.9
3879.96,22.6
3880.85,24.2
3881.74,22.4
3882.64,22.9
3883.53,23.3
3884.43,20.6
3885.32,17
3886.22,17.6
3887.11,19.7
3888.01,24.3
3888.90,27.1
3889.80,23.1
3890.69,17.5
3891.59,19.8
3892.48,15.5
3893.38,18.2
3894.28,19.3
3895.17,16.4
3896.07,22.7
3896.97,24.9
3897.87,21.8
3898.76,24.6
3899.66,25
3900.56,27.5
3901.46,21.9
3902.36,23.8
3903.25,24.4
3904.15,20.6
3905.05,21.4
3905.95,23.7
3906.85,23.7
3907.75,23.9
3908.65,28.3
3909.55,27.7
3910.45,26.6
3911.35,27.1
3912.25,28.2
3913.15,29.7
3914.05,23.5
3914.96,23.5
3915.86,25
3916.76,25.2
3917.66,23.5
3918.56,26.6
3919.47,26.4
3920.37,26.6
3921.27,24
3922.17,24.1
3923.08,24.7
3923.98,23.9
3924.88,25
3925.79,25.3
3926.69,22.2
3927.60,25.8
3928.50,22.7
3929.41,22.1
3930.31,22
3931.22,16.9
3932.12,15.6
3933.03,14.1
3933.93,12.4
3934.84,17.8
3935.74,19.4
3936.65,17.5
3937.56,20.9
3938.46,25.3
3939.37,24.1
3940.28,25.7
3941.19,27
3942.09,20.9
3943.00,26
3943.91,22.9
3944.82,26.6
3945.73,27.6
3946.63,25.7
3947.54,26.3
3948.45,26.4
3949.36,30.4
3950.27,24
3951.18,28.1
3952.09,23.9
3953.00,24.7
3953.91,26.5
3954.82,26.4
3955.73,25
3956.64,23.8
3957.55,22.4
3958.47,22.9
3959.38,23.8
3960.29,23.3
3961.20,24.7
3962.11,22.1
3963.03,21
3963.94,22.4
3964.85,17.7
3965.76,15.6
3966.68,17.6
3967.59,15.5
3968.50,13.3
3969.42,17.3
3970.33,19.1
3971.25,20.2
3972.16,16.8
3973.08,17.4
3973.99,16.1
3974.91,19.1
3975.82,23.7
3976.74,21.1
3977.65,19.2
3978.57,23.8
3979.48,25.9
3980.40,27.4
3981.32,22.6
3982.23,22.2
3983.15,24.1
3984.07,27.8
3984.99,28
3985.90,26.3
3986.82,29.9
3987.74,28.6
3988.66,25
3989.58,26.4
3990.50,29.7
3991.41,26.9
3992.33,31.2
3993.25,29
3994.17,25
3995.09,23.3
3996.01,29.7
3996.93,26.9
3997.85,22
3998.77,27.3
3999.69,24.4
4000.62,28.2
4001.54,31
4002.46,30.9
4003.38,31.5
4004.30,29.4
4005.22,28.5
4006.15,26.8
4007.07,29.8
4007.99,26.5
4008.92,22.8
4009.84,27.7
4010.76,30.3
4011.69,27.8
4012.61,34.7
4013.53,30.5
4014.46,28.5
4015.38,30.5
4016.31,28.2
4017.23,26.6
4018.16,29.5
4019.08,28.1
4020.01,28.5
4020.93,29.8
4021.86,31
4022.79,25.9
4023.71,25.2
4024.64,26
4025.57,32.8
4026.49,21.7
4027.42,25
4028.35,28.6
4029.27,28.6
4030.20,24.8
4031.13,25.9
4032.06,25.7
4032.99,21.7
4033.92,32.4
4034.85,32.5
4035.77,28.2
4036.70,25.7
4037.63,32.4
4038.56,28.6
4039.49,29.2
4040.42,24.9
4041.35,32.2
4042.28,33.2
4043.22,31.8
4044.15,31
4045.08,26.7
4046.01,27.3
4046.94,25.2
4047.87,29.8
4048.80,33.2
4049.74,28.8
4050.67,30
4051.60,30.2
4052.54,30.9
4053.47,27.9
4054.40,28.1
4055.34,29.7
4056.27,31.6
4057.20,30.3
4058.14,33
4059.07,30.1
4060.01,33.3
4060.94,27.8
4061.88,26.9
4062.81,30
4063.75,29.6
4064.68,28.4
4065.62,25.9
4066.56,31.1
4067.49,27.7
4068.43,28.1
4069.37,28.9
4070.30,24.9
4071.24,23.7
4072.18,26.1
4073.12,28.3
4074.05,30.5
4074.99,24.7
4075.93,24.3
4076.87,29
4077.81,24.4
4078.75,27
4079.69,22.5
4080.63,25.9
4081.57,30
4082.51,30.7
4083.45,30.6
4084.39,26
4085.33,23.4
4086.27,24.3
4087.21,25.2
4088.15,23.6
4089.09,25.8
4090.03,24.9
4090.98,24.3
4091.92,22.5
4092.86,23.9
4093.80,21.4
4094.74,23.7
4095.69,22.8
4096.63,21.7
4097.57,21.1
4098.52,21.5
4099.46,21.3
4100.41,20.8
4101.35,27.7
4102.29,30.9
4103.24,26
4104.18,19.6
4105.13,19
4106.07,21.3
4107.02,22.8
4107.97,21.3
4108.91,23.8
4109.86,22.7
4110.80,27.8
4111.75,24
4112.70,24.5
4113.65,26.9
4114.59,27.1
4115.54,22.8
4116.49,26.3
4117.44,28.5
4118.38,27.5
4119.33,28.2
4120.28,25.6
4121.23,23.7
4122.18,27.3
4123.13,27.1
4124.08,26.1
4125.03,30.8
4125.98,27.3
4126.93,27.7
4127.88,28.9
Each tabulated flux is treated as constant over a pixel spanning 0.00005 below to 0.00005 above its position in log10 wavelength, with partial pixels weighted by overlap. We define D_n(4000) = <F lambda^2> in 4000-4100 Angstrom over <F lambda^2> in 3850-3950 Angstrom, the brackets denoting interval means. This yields 1.3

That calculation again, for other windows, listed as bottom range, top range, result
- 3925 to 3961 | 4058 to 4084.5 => 1.28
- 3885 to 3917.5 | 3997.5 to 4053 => 1.31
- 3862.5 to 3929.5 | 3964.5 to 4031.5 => 1.13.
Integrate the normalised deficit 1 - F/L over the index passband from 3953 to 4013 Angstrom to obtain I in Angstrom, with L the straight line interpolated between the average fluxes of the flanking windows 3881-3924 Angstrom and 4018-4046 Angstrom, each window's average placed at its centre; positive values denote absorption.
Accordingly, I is 4.35 Angstrom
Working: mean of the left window 23.3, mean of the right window 28.2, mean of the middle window 24.5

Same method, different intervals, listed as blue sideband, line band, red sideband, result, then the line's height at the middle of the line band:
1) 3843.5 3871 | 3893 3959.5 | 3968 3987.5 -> -1.6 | 23.2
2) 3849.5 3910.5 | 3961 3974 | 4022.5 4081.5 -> 3.8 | 25.9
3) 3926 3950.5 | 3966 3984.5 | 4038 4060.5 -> 3.4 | 25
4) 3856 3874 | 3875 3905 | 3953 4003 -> 3.8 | 25.1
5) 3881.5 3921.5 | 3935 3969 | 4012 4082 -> 2.6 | 25.1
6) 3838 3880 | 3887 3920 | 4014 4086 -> 1.4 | 24.7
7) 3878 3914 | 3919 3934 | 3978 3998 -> 1.1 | 24.1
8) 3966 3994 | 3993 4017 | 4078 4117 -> -4.9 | 23.3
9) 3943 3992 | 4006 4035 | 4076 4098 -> -4.6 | 24.1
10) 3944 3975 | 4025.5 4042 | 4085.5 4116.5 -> -3.4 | 23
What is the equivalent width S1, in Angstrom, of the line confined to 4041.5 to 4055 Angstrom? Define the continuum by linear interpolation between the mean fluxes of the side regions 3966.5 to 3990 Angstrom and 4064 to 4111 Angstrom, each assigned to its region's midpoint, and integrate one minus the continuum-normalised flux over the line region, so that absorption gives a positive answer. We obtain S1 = -3.16 Angstrom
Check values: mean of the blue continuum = 22.1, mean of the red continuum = 25.1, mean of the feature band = 29.6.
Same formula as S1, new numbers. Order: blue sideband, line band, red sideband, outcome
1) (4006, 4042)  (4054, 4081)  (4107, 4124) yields -1.1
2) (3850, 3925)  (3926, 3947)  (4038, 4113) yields 2.4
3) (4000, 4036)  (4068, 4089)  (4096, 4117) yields -1.1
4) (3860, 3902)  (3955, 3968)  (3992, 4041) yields 2.3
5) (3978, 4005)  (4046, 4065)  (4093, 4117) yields -3.5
